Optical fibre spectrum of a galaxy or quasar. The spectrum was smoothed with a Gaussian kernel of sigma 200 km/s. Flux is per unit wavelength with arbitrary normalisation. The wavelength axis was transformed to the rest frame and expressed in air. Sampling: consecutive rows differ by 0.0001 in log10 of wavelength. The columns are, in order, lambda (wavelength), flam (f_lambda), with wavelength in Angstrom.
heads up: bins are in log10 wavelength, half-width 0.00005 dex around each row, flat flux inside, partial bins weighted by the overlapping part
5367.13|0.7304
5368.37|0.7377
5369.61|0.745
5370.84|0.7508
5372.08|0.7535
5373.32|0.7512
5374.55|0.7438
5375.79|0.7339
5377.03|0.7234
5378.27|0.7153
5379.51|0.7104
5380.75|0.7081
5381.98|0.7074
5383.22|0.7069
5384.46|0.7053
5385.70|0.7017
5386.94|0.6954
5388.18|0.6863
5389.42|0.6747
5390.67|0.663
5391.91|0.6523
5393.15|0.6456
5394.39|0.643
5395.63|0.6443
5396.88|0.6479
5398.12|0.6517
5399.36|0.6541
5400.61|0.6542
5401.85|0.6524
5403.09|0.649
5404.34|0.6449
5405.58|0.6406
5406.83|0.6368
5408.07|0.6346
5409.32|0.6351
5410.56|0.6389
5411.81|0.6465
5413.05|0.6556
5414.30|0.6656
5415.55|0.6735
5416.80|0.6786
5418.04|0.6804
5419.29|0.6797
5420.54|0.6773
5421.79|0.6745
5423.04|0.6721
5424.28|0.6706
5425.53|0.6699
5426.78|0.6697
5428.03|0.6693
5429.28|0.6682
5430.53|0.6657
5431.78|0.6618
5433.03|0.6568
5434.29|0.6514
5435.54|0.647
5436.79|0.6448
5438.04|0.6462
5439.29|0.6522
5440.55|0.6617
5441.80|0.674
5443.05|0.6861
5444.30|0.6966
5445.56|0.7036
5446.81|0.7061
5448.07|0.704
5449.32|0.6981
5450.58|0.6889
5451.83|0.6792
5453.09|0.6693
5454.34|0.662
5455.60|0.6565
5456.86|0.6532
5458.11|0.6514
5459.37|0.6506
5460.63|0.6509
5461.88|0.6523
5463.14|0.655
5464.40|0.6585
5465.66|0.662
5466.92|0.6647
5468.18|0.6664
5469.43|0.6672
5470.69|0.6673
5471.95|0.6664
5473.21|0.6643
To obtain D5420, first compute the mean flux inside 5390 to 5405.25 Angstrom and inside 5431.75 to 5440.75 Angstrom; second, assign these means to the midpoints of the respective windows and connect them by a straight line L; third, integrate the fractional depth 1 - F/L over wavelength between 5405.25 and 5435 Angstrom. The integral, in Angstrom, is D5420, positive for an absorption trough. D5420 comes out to -0.5 Angstrom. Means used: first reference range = 0.65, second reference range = 0.651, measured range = 0.661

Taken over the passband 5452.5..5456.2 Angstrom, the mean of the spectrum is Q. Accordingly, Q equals 0.663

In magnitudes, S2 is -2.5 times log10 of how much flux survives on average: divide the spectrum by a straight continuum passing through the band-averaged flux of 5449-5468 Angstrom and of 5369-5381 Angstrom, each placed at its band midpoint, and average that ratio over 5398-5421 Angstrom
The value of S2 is 0.08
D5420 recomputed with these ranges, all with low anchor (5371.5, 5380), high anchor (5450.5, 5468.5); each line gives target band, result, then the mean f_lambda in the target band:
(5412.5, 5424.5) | 0.4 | 0.673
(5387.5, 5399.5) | 1.0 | 0.656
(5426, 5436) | 0.3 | 0.661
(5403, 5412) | 0.8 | 0.64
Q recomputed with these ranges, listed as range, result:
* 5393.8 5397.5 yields 0.644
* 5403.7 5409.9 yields 0.638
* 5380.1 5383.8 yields 0.709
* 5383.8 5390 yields 0.693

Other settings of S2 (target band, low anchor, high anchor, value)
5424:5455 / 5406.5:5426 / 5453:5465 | -0.02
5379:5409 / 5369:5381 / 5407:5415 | 0.03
